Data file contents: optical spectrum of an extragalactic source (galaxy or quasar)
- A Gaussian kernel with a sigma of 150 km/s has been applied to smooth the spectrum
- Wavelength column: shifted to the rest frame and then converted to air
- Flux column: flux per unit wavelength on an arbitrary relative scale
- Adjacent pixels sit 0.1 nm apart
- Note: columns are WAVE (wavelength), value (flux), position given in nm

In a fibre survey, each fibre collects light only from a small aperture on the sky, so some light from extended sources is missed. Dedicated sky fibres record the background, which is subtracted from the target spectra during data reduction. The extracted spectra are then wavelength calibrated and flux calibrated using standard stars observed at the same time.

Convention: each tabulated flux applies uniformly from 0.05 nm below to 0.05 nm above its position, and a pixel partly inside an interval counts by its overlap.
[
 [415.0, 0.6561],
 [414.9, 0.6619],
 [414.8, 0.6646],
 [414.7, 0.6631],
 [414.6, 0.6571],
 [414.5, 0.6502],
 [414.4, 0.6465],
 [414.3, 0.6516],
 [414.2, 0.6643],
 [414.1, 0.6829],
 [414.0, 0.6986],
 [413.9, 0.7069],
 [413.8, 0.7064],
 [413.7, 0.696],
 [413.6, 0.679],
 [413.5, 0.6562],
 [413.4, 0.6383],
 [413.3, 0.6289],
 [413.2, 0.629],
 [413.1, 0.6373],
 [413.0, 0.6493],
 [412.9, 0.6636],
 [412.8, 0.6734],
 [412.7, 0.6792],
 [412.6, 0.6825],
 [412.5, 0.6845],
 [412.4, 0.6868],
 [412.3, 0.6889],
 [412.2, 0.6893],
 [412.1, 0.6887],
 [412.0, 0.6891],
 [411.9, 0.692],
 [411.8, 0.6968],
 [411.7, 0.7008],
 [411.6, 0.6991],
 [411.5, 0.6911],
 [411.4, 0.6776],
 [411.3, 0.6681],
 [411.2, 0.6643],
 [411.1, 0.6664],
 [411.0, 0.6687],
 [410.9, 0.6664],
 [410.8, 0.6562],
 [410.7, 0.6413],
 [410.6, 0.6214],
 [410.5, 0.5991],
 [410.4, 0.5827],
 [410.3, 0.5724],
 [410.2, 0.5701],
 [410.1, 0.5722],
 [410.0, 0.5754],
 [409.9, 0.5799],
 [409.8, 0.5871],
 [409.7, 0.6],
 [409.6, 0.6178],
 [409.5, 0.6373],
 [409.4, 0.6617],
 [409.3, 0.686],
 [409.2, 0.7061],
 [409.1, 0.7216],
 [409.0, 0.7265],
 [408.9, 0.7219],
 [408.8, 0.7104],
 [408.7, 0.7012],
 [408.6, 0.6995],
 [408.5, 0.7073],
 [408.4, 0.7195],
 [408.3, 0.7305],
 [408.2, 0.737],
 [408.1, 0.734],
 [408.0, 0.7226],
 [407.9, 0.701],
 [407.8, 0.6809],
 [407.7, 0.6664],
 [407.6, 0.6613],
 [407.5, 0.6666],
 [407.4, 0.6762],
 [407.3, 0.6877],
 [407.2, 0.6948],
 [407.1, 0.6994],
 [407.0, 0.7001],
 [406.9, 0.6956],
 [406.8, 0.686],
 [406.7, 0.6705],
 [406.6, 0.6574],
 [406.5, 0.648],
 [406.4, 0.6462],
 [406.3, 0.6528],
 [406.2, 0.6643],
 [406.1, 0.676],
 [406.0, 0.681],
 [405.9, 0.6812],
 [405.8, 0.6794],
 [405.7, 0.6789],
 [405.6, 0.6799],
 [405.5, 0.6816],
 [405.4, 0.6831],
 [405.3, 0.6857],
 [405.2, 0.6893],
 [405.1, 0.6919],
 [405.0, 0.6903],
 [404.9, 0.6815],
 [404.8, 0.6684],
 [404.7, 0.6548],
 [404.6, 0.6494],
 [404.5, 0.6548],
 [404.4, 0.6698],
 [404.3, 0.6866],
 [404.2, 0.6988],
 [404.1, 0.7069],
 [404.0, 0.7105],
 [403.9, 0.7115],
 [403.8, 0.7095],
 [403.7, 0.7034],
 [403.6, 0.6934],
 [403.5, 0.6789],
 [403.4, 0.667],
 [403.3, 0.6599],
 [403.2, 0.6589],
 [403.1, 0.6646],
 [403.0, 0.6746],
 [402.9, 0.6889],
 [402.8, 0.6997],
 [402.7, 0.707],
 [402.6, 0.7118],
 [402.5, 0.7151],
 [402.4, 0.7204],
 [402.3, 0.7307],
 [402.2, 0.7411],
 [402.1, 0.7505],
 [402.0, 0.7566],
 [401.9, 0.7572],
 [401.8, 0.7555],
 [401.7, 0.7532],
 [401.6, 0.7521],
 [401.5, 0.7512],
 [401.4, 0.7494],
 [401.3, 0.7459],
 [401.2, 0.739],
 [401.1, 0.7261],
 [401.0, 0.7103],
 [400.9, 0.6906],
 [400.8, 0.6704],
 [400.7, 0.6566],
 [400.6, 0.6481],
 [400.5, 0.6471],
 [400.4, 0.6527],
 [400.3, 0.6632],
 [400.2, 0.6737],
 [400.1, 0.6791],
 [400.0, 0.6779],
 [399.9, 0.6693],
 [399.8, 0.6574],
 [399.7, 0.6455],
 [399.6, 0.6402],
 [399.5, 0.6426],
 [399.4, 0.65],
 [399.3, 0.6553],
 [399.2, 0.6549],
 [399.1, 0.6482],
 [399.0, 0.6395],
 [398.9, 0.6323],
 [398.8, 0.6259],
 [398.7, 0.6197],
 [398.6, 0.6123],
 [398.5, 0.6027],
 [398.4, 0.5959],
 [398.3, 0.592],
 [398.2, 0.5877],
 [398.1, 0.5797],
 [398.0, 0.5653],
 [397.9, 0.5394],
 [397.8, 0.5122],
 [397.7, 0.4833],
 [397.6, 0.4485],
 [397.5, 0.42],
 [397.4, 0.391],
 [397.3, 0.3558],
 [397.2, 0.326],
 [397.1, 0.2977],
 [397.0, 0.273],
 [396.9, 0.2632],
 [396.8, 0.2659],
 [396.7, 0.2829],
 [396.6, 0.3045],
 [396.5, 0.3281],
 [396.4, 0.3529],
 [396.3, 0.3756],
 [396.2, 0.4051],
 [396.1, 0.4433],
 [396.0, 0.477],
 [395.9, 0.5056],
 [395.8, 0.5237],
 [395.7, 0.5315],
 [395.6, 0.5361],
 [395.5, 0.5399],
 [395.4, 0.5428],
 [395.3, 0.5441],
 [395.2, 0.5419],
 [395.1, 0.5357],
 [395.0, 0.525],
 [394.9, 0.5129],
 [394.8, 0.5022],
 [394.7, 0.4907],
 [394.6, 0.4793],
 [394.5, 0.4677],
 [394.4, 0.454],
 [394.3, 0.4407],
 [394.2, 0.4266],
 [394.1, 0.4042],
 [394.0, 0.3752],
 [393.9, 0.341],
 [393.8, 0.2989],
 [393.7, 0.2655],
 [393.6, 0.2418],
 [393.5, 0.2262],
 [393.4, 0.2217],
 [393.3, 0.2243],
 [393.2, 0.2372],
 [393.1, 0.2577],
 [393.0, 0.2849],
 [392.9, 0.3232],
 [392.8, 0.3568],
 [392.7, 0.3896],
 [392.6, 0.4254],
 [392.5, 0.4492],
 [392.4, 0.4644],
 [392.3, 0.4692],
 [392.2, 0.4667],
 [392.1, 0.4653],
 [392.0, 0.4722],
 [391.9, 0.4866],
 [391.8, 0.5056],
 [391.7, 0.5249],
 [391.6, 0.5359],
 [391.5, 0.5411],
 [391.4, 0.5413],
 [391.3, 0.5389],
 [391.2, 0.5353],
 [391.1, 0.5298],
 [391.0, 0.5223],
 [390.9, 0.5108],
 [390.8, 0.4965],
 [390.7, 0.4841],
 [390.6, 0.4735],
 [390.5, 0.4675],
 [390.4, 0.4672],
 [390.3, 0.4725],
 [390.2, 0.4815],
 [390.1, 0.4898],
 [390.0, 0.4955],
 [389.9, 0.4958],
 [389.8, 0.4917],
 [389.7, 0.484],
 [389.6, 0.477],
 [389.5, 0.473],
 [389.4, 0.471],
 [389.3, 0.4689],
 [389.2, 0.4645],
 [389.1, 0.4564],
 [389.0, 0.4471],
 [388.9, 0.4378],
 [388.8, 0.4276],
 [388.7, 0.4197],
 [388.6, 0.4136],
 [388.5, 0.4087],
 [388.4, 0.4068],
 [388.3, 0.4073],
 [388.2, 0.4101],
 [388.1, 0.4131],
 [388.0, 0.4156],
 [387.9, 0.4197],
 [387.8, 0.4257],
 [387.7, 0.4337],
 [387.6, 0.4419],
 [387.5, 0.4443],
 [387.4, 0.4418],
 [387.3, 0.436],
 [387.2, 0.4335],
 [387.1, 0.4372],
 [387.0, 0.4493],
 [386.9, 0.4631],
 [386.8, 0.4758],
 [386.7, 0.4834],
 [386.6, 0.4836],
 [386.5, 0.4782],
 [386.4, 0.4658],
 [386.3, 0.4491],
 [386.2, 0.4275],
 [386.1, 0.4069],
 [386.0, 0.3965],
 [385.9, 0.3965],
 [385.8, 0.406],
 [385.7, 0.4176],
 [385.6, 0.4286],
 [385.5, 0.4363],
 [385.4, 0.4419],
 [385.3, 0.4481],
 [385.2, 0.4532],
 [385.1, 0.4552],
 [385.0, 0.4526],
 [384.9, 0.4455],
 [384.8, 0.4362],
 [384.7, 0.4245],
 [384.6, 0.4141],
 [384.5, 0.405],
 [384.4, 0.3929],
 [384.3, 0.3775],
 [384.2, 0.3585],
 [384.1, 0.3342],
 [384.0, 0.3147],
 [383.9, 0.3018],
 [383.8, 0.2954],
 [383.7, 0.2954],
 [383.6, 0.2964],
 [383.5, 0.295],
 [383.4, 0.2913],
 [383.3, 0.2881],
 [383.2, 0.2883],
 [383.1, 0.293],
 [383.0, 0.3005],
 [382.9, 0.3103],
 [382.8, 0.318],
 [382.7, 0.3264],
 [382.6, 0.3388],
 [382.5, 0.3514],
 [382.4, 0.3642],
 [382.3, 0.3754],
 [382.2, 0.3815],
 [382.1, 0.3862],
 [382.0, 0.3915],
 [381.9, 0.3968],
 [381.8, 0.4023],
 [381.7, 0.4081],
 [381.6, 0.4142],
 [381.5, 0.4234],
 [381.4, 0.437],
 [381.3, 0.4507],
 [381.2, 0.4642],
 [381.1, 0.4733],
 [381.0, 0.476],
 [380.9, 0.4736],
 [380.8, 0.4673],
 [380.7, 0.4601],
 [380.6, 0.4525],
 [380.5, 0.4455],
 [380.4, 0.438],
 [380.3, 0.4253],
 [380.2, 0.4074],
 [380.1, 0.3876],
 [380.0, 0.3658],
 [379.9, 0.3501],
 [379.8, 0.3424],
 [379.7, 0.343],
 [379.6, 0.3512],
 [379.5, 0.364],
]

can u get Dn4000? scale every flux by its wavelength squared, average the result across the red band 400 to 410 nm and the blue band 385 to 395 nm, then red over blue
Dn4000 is 1.7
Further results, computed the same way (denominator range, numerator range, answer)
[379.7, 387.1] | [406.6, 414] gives 1.93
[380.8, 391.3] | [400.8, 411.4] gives 1.79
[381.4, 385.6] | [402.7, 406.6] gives 2.04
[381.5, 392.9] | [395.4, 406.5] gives 1.55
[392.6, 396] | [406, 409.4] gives 1.79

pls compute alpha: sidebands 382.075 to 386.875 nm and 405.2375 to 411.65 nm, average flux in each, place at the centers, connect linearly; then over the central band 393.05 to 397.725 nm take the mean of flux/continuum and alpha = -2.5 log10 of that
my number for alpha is 0.28 mag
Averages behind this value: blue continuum 0.384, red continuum 0.669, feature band 0.397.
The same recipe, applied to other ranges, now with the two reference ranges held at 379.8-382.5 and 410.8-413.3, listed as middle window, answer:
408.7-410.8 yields 0.03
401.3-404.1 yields -0.20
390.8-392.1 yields -0.03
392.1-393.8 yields 0.47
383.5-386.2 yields 0.15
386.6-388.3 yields 0.07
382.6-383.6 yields 0.39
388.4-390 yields 0.07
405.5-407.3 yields -0.08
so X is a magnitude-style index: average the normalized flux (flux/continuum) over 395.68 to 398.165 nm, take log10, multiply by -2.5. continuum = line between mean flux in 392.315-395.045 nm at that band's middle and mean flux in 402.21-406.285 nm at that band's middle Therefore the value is 0.15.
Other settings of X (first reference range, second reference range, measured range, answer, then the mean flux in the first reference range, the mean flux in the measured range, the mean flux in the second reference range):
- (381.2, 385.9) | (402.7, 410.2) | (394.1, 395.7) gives 0.05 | 0.376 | 0.5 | 0.678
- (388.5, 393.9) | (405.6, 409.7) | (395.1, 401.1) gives 0.01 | 0.434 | 0.539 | 0.686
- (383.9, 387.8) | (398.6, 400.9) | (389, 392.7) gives 0.04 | 0.427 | 0.487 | 0.652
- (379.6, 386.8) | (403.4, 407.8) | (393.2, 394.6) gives 0.49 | 0.395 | 0.339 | 0.68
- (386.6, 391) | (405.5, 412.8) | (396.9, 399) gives 0.11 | 0.455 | 0.501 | 0.671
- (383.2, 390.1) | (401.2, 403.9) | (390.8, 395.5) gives 0.23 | 0.42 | 0.434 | 0.716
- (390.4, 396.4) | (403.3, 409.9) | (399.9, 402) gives -0.21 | 0.443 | 0.705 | 0.683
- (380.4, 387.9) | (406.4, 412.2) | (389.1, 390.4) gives -0.04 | 0.404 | 0.479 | 0.669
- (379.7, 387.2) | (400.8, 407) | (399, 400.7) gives -0.03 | 0.399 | 0.656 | 0.696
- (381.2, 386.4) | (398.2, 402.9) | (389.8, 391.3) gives 0.01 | 0.381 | 0.496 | 0.682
